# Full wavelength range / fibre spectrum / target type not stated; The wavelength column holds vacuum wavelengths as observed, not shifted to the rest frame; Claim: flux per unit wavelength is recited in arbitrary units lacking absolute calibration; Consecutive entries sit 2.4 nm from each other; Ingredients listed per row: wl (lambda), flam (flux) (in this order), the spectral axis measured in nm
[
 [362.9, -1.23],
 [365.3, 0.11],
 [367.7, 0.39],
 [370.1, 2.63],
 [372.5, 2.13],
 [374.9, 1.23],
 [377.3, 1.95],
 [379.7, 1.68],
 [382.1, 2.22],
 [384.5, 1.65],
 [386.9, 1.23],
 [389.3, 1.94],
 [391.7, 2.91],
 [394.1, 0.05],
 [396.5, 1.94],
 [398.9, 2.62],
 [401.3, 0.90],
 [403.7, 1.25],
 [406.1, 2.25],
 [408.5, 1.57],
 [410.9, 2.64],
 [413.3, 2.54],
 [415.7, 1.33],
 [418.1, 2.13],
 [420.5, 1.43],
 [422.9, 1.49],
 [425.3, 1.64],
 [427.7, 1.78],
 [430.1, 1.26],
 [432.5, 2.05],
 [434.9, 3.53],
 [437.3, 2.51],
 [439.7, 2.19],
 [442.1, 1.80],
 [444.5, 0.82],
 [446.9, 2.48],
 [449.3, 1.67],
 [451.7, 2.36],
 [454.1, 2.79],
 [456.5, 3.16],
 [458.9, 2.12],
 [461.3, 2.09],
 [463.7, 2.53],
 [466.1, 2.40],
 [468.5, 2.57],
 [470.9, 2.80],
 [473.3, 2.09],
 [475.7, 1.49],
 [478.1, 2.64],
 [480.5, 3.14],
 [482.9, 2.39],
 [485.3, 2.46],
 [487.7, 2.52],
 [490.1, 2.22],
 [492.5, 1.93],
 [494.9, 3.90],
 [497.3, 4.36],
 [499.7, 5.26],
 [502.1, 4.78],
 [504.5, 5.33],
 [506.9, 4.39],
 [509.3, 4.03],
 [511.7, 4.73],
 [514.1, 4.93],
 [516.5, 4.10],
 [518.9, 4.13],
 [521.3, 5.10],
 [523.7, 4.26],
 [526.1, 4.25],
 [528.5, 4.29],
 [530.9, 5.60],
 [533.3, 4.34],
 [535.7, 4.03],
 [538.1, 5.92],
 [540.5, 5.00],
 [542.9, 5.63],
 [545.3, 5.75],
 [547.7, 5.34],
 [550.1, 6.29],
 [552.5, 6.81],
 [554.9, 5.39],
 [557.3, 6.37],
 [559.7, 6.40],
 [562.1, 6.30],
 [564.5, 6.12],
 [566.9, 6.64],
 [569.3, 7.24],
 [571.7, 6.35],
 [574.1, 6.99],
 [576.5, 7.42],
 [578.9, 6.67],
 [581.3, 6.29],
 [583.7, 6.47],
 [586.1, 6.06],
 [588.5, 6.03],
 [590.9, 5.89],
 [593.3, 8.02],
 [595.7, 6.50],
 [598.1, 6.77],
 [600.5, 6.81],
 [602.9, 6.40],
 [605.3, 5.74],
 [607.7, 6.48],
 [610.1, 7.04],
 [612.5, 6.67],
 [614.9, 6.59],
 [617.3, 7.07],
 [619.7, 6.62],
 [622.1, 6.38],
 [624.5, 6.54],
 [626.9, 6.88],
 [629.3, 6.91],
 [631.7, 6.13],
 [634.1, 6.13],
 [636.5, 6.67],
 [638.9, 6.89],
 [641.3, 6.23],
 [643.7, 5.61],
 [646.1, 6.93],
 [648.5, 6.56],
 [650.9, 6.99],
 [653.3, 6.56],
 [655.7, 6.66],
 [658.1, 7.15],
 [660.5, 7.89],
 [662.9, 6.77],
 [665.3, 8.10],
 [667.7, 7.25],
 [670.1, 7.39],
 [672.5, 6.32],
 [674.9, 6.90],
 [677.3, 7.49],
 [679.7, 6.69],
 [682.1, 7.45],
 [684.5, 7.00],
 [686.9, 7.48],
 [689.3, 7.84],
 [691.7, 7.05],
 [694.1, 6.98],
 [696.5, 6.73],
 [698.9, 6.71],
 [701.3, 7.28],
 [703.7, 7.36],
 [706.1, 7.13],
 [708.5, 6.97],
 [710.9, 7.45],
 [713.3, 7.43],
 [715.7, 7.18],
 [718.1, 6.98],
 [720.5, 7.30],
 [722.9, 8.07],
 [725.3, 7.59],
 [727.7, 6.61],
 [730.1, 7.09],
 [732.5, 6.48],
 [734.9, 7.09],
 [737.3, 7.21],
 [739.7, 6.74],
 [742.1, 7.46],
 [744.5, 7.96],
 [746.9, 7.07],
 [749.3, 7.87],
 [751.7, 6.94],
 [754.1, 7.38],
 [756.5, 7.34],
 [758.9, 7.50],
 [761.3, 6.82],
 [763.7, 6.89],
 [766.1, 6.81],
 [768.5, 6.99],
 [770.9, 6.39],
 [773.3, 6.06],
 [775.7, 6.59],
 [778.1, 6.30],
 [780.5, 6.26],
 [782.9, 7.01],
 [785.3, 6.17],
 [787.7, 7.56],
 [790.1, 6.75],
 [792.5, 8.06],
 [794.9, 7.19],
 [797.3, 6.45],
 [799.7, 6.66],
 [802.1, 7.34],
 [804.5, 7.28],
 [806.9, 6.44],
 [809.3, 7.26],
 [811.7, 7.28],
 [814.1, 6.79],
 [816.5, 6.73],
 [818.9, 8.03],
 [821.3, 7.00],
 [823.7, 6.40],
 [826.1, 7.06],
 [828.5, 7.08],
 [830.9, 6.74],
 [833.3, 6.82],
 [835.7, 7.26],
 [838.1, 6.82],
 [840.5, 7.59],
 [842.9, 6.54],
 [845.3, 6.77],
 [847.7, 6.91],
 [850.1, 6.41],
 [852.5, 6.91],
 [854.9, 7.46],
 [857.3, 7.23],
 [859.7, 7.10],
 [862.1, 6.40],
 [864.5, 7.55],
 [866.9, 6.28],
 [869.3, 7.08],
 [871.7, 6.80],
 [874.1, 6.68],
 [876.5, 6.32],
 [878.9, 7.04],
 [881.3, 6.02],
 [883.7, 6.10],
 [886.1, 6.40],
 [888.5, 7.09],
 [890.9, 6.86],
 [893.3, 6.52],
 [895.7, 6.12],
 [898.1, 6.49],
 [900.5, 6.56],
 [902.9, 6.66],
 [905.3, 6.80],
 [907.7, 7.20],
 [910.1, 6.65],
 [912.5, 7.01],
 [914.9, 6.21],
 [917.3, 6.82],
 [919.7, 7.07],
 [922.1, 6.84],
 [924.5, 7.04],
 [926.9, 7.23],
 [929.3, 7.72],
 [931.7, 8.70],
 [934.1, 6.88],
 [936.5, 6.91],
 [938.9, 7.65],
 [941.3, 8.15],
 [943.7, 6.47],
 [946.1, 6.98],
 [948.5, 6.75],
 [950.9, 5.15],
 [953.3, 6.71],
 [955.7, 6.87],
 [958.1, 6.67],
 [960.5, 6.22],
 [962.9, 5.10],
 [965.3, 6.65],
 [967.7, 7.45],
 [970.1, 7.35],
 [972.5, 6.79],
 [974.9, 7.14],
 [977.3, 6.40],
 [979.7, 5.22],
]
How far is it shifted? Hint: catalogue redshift 0.24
